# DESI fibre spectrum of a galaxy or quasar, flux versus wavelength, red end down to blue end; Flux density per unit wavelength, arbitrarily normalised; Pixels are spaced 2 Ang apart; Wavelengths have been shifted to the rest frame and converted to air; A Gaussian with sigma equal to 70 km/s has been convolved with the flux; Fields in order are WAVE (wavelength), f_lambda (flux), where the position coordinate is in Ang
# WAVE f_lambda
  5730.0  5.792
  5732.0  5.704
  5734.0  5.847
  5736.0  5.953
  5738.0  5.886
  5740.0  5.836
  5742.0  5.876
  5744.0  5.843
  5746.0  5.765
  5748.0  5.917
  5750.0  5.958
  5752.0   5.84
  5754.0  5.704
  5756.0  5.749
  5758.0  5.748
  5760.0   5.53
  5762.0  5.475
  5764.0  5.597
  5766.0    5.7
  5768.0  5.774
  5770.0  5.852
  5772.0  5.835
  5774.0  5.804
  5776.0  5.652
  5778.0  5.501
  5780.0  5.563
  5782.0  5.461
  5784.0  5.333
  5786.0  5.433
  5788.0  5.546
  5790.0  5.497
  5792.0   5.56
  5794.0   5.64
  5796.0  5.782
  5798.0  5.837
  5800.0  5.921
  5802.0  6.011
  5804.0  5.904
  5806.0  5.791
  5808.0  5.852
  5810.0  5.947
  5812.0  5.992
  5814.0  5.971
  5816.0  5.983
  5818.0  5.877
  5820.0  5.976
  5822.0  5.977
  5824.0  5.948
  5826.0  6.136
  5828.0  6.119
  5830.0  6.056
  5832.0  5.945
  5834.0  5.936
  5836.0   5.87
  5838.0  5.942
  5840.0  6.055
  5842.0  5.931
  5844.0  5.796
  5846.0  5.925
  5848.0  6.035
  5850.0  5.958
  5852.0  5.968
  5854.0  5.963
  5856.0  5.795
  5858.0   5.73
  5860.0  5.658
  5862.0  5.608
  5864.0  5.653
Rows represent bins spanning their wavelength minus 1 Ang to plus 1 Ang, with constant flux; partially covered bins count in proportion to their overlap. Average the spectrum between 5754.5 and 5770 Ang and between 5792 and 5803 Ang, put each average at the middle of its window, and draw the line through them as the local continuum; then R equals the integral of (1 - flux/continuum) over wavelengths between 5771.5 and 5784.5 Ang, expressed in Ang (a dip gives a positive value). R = 0.3 Ang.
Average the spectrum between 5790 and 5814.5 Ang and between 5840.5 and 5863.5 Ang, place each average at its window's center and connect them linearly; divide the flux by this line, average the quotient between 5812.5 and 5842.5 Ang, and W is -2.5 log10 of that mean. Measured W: -0.03 mag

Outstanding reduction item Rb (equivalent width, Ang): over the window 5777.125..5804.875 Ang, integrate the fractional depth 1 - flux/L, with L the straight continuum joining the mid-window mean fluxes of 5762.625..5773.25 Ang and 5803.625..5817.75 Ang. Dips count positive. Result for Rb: 0.94 Ang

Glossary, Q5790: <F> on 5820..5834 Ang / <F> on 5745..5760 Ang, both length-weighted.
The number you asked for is 1.0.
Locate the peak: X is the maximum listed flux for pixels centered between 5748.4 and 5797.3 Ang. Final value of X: 5.958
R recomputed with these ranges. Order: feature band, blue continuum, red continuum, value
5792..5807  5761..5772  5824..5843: 0.1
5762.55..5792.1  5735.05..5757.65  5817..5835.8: 1.5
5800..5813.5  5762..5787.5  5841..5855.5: -0.4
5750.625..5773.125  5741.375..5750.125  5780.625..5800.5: 0.2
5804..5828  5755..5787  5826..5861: -0.6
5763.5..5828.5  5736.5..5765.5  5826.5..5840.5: 1.2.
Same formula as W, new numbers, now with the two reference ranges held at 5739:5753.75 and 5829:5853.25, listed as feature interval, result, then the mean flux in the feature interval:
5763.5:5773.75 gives 0.021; 5.76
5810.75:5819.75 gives -0.006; 5.96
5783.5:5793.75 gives 0.077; 5.49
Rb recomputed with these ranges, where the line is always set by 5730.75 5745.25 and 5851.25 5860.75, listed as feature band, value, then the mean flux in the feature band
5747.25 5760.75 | 0.1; 5.78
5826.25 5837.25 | -0.3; 5.99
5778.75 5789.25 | 0.7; 5.47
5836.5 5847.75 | -0.2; 5.93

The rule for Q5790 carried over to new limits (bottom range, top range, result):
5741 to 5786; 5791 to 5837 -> 1.04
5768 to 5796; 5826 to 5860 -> 1.06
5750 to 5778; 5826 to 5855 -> 1.04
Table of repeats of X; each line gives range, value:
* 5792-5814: 6.011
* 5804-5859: 6.136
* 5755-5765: 5.749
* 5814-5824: 5.983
